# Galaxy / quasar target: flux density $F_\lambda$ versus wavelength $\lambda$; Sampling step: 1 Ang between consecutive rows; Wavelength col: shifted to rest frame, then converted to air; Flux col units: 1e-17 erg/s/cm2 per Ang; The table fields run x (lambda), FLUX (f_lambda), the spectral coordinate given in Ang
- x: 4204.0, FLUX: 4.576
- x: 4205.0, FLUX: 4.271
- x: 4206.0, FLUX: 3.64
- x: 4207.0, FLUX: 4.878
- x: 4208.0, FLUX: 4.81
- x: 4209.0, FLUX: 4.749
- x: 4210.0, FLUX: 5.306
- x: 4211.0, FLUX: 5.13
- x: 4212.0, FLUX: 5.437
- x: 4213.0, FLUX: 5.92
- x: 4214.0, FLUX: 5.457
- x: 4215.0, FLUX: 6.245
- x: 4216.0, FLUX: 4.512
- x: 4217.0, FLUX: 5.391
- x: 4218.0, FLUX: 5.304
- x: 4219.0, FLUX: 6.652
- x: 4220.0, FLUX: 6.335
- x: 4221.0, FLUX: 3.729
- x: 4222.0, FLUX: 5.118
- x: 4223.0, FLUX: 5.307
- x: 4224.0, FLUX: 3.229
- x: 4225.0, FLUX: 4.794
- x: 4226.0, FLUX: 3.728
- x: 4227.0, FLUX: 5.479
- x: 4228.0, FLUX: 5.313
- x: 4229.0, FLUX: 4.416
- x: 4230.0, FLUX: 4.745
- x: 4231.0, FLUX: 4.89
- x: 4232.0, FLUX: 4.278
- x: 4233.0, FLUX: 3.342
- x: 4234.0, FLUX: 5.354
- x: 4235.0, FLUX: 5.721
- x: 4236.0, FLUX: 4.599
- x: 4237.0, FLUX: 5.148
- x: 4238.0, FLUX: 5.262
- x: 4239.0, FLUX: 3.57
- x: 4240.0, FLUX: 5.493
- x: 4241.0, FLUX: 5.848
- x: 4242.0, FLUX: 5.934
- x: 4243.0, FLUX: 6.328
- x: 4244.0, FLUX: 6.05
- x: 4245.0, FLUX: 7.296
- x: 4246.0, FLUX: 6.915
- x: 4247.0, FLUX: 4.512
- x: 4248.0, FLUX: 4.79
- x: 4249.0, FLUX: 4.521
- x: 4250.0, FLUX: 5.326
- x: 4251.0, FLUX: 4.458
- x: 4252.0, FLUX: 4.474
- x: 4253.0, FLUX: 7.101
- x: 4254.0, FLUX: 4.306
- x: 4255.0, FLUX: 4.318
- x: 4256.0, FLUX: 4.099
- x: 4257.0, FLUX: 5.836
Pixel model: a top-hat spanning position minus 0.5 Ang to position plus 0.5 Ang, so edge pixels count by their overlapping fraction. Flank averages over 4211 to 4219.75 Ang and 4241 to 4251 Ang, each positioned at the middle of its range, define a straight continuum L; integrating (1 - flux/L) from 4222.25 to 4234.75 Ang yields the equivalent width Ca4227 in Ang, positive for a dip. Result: 2.3 Ang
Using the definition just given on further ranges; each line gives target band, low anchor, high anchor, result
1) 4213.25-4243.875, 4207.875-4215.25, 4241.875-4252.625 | 2.1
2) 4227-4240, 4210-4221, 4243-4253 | 1.7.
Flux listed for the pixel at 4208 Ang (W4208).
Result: 4.81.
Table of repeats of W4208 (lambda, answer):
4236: 4.599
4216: 4.512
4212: 5.437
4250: 5.326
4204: 4.576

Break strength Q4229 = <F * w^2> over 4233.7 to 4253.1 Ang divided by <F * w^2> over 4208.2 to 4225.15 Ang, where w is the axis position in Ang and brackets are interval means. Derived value 1.0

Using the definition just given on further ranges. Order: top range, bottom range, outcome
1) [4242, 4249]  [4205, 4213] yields 1.22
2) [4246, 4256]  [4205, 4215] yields 0.99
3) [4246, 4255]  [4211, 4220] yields 0.91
